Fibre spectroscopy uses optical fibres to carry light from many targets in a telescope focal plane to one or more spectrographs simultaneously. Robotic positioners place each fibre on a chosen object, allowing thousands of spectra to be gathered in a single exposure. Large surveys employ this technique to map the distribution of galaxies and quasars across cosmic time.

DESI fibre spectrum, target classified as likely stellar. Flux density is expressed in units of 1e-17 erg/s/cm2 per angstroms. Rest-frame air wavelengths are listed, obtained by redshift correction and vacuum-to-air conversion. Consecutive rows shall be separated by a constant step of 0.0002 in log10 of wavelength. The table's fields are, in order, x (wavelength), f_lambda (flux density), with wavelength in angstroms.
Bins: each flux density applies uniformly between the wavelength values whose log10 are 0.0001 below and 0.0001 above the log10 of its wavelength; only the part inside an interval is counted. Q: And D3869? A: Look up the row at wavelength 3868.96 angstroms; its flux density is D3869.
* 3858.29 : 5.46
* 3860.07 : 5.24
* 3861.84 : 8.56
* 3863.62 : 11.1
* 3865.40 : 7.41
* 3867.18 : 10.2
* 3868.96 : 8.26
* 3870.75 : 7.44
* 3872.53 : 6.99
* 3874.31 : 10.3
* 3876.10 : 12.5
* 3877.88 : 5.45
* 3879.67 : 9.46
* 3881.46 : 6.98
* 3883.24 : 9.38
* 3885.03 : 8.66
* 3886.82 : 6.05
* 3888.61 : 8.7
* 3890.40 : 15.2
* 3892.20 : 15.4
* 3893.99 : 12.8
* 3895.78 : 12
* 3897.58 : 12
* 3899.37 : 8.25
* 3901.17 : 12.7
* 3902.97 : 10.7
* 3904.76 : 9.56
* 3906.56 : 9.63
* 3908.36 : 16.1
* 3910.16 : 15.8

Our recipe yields 8.26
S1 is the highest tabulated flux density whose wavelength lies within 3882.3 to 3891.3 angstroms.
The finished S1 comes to 15.2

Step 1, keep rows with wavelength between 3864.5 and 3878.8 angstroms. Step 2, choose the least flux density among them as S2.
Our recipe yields 5.45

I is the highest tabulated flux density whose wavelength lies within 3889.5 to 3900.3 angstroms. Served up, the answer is 15.4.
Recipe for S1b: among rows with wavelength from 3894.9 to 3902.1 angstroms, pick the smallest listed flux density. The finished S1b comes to 8.25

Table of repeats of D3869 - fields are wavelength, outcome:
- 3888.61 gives 8.7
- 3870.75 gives 7.44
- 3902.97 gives 10.7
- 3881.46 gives 6.98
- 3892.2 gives 15.4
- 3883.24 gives 9.38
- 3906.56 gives 9.63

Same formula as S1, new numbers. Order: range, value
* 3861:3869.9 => 11.1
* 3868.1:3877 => 12.5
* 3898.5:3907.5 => 12.7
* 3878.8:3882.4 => 9.46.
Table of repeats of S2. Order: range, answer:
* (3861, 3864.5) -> 8.56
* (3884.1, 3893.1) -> 6.05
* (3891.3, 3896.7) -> 12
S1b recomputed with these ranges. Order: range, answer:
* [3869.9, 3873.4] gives 6.99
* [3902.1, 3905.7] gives 9.56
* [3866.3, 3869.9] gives 8.26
